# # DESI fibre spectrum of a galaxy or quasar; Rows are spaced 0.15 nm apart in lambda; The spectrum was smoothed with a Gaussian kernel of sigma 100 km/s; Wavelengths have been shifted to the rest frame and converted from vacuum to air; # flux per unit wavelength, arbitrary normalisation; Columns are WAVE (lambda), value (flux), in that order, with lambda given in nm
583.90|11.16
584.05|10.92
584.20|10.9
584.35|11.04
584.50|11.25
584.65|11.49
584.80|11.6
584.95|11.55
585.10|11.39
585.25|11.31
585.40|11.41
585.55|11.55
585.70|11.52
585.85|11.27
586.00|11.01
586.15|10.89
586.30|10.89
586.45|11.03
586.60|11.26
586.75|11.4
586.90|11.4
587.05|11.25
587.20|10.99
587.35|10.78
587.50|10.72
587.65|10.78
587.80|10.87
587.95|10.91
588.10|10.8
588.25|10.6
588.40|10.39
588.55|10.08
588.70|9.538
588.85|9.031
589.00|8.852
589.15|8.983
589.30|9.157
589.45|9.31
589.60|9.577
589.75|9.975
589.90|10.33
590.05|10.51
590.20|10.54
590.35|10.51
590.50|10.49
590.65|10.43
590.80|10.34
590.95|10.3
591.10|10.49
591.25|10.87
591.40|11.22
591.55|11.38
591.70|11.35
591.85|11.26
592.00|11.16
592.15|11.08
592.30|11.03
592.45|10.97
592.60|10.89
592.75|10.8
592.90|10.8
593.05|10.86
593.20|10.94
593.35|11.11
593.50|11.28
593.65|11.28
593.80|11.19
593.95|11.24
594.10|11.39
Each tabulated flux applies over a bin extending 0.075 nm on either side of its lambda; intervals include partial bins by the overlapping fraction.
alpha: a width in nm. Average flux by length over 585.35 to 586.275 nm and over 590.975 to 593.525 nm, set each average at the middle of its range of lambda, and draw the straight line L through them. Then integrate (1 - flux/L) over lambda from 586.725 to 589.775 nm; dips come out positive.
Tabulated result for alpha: 0.25 nm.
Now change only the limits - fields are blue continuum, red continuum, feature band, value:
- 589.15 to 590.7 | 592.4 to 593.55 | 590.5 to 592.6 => -0.08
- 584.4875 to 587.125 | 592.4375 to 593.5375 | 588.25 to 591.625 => 0.30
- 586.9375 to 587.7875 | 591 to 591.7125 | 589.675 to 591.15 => 0.08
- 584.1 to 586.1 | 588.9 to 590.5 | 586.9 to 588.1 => -0.05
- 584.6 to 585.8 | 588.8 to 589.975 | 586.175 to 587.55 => -0.06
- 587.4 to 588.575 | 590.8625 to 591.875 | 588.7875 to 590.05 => 0.15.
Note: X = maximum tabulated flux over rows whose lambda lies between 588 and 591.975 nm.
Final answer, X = 11.38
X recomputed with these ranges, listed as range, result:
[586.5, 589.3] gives 11.4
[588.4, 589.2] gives 10.08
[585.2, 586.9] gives 11.55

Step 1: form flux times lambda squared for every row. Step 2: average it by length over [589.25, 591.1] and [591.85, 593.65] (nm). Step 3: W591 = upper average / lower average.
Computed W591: 1.09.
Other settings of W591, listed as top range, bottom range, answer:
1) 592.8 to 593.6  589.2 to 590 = 1.15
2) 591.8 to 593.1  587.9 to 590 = 1.13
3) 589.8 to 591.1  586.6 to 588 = 0.96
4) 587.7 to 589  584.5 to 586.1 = 0.90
